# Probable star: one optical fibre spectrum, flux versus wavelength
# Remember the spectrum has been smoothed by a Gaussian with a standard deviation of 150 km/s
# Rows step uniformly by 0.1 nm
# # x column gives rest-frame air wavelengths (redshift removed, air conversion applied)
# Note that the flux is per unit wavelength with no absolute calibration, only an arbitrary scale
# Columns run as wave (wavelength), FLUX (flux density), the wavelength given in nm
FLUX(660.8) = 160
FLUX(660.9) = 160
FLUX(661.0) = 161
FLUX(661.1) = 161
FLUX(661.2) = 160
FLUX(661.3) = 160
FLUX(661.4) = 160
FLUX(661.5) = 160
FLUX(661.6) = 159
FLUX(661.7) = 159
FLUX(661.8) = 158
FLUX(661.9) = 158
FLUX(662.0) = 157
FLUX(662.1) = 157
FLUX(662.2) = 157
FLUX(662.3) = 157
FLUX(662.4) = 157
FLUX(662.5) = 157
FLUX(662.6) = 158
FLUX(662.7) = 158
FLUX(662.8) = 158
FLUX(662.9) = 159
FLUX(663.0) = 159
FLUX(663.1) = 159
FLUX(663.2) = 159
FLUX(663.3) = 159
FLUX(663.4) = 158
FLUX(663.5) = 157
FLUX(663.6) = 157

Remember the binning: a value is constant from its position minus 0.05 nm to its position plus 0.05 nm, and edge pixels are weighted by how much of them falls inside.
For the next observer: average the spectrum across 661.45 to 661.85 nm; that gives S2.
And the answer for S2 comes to 159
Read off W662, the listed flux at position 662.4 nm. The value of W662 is 157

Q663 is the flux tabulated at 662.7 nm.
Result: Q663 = 158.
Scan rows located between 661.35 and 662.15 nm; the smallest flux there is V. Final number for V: 157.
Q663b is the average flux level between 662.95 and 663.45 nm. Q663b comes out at 159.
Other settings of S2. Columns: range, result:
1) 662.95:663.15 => 159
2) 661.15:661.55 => 160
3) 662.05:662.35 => 157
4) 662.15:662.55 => 157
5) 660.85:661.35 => 160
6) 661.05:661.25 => 161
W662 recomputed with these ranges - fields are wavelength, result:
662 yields 157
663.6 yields 157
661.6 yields 159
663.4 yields 158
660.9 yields 160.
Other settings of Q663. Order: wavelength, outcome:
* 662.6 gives 158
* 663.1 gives 159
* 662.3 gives 157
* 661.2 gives 160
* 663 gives 159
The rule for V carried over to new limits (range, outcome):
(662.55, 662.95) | 158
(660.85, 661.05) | 160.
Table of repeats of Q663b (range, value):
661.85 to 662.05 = 157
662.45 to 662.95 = 158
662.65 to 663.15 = 159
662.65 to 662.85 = 158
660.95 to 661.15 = 161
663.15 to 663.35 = 159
